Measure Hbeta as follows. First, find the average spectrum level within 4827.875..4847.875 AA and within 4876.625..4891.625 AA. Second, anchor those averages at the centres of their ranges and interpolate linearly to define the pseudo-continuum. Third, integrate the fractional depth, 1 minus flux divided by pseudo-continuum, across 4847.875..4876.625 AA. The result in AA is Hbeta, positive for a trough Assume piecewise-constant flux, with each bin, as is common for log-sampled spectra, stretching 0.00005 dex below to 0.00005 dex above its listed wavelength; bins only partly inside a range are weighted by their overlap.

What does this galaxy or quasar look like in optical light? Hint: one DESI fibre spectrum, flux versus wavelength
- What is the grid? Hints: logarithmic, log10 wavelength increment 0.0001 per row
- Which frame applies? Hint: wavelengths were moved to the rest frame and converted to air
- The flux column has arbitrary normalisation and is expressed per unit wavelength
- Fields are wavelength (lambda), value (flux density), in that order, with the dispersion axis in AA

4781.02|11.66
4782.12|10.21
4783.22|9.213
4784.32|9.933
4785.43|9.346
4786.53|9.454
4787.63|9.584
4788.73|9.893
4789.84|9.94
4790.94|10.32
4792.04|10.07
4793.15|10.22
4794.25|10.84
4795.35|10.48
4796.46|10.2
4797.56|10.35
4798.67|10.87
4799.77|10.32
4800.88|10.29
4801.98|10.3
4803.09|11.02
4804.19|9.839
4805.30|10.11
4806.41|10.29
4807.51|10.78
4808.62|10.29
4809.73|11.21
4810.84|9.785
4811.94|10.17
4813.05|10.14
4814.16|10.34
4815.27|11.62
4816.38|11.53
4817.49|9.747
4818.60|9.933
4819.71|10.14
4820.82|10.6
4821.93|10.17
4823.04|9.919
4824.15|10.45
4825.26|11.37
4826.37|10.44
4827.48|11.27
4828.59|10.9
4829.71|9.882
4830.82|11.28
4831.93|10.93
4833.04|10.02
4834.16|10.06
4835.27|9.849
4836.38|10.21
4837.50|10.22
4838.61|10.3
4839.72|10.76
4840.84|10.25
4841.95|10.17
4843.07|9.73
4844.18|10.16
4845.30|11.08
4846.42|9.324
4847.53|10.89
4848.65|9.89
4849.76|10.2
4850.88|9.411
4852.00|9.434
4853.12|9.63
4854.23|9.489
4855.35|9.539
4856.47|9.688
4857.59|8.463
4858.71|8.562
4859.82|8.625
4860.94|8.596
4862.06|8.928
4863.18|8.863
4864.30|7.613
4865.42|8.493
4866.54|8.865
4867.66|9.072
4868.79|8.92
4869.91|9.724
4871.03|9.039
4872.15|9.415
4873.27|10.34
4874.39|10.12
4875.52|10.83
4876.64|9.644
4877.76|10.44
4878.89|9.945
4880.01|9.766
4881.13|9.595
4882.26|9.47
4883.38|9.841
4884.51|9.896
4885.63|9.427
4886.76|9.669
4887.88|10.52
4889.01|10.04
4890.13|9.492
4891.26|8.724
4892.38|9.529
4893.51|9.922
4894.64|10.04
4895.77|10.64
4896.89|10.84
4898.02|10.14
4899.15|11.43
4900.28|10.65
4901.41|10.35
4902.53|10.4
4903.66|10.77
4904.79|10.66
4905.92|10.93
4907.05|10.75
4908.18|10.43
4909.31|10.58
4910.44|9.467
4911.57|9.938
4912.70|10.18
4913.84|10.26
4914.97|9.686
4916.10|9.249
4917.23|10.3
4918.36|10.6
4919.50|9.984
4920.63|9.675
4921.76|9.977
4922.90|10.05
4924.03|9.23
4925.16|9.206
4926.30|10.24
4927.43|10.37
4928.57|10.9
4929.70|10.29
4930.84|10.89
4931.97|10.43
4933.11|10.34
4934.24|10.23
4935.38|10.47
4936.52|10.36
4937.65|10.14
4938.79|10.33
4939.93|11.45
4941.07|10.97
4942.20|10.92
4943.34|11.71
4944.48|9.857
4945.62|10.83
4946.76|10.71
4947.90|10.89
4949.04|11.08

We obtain 2.1 AA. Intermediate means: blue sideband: 10.3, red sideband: 9.76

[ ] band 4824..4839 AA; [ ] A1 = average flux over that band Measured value 10.5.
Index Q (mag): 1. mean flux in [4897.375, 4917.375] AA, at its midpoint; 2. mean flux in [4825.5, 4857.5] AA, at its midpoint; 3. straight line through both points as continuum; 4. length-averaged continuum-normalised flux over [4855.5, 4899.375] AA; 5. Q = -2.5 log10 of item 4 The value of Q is 0.08 mag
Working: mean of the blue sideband 10.2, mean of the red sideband 10.3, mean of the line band 9.55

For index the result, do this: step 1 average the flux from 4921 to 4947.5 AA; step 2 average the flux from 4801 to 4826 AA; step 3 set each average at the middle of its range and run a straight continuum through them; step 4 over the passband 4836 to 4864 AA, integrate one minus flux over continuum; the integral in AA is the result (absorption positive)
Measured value 2.1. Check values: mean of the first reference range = 10.4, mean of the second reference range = 10.4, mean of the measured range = 9.67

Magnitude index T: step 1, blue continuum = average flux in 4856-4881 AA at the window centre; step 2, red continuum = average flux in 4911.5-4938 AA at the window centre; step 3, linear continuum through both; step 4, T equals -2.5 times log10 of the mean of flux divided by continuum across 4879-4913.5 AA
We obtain -0.048 mag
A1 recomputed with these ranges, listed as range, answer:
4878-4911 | 10.1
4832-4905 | 9.8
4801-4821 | 10.4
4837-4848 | 10.3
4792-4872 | 10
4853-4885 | 9.35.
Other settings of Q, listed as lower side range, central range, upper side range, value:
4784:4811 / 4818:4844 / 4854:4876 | -0.07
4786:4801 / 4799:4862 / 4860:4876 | -0.05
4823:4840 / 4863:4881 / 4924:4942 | 0.11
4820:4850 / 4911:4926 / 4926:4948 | 0.07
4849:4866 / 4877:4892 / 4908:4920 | -0.03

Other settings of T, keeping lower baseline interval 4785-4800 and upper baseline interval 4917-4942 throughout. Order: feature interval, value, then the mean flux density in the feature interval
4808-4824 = -0.024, 10.4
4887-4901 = 0.011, 10.2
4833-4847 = 0.003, 10.2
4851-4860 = 0.112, 9.22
